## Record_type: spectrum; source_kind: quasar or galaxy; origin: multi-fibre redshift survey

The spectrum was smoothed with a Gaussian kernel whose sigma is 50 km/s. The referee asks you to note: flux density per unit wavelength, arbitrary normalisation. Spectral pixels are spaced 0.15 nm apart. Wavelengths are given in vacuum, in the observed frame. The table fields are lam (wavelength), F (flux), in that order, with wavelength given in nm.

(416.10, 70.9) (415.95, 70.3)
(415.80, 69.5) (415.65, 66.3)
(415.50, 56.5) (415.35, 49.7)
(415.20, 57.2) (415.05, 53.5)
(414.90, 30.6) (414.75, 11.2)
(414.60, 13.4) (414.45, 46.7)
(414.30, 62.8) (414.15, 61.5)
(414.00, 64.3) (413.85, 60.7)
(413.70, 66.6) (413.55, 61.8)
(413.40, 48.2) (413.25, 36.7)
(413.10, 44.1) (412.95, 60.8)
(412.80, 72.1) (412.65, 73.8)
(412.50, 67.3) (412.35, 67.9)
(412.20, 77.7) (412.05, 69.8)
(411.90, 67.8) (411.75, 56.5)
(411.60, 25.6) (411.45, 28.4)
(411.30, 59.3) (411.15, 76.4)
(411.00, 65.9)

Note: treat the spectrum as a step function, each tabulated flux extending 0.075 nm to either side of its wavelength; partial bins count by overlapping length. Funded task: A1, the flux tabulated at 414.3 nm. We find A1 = 62.8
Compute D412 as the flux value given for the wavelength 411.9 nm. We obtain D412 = 67.8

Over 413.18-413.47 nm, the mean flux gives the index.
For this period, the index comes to 42.5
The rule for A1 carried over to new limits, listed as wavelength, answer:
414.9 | 30.6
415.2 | 57.2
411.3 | 59.3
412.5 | 67.3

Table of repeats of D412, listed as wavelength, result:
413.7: 66.6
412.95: 60.8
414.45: 46.7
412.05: 69.8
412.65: 73.8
